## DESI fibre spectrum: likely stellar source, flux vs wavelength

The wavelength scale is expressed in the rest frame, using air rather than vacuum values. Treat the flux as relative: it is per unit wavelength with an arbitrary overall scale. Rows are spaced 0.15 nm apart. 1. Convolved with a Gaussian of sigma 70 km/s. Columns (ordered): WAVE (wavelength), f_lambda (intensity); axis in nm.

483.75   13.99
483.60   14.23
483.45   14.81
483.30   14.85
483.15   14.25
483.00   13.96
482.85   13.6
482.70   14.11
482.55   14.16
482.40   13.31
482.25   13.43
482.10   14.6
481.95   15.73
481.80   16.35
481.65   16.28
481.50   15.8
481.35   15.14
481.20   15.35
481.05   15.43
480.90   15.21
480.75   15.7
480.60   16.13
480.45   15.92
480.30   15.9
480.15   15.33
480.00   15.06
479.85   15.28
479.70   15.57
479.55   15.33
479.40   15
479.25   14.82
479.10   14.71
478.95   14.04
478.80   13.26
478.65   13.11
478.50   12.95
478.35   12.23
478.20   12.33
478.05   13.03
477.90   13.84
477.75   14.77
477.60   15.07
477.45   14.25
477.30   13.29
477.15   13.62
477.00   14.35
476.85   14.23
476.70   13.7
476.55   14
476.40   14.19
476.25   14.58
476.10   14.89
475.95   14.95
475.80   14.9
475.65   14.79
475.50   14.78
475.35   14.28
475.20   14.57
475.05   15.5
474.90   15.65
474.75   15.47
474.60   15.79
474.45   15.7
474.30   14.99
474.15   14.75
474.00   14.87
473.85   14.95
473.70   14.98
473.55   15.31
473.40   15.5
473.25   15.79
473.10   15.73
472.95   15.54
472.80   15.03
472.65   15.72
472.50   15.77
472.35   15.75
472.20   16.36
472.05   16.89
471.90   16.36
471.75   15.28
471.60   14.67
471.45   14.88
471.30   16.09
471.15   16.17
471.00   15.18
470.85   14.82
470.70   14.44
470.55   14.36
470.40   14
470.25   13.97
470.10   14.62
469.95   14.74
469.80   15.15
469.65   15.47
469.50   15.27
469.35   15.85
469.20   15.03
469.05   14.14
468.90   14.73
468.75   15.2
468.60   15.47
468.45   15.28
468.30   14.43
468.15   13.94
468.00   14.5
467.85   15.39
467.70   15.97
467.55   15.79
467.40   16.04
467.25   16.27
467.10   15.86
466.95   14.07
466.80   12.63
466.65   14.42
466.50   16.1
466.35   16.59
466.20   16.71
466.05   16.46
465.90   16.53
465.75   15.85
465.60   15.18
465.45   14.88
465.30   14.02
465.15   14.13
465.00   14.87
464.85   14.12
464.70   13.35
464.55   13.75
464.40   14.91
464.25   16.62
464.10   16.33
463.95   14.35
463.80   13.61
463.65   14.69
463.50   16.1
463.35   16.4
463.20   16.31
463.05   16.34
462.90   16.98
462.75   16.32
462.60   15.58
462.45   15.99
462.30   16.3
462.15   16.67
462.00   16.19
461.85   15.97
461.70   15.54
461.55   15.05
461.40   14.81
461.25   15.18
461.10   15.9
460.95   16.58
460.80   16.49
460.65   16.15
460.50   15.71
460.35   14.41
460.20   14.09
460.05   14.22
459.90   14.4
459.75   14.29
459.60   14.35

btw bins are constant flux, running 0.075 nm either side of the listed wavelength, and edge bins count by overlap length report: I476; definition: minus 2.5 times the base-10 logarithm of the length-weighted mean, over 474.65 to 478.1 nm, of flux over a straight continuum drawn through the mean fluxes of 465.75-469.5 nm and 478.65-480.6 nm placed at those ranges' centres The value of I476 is 0.04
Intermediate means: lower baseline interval 15.3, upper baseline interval 15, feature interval 14.5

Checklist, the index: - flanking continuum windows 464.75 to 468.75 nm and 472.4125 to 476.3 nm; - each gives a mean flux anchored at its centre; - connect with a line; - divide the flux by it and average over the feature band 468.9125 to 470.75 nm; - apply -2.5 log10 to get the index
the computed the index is 0.032 mag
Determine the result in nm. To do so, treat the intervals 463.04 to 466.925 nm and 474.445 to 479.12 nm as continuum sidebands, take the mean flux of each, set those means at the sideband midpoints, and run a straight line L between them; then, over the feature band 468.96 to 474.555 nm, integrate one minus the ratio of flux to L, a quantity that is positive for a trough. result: -0.23 nm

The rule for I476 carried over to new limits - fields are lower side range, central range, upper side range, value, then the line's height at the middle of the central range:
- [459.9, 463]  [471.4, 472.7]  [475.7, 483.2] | -0.05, 15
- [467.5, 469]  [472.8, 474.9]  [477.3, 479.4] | -0.07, 14.3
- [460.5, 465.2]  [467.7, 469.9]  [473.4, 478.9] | 0.00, 15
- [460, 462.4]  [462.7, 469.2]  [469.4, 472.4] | 0.01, 15.4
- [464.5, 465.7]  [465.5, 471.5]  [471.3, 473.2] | -0.02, 15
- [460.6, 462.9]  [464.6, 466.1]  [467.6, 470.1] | 0.04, 15.5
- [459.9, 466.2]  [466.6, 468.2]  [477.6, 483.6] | 0.02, 15.2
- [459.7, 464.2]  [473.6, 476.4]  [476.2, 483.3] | -0.01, 14.8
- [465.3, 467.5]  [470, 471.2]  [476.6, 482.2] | 0.04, 15.2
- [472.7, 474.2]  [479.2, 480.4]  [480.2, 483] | -0.01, 15.1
